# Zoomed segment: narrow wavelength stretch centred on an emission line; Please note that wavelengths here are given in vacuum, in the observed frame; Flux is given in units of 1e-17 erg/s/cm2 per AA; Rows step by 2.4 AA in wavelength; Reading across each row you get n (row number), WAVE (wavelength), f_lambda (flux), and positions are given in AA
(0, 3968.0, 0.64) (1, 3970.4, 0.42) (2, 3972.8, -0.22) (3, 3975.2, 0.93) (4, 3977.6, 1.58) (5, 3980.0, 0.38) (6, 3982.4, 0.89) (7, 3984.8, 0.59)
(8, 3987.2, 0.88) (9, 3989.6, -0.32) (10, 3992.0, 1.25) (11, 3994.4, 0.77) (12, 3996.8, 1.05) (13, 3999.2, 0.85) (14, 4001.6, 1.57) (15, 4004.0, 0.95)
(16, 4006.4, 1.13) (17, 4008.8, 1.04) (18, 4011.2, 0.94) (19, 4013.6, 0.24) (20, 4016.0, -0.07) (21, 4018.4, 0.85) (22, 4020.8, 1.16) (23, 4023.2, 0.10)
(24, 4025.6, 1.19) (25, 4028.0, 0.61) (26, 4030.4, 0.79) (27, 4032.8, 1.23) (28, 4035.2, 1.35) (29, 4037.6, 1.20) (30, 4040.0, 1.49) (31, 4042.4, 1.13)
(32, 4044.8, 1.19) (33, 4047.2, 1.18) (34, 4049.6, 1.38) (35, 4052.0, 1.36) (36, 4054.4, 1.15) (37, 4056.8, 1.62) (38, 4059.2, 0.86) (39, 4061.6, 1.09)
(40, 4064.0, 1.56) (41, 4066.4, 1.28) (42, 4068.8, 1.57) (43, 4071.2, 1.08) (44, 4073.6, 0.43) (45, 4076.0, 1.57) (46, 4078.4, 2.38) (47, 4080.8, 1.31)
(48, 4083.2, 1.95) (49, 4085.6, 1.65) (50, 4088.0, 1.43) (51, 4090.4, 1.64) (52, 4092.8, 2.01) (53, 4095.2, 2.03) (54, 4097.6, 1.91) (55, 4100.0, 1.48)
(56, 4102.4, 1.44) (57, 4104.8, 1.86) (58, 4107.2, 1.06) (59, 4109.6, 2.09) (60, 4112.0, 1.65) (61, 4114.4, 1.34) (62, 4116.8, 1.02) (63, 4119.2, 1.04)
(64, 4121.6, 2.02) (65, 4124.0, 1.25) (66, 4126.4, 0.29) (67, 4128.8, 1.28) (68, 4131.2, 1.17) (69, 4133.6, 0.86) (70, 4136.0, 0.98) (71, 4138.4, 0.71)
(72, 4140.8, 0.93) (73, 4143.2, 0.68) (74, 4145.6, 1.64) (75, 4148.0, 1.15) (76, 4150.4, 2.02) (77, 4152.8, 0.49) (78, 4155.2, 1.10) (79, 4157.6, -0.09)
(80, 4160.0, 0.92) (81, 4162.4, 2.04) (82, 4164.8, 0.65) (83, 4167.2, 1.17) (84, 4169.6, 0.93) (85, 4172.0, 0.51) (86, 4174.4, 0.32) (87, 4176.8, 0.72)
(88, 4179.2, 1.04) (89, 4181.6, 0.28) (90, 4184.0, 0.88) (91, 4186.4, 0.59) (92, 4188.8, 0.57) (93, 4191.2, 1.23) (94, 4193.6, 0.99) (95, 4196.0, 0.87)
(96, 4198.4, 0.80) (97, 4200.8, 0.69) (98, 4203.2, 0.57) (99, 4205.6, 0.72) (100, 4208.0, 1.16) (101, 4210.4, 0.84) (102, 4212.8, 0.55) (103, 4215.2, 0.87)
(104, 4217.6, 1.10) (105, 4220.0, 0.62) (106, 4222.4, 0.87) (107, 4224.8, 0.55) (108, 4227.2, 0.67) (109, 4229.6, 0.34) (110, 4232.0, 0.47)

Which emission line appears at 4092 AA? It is C IV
